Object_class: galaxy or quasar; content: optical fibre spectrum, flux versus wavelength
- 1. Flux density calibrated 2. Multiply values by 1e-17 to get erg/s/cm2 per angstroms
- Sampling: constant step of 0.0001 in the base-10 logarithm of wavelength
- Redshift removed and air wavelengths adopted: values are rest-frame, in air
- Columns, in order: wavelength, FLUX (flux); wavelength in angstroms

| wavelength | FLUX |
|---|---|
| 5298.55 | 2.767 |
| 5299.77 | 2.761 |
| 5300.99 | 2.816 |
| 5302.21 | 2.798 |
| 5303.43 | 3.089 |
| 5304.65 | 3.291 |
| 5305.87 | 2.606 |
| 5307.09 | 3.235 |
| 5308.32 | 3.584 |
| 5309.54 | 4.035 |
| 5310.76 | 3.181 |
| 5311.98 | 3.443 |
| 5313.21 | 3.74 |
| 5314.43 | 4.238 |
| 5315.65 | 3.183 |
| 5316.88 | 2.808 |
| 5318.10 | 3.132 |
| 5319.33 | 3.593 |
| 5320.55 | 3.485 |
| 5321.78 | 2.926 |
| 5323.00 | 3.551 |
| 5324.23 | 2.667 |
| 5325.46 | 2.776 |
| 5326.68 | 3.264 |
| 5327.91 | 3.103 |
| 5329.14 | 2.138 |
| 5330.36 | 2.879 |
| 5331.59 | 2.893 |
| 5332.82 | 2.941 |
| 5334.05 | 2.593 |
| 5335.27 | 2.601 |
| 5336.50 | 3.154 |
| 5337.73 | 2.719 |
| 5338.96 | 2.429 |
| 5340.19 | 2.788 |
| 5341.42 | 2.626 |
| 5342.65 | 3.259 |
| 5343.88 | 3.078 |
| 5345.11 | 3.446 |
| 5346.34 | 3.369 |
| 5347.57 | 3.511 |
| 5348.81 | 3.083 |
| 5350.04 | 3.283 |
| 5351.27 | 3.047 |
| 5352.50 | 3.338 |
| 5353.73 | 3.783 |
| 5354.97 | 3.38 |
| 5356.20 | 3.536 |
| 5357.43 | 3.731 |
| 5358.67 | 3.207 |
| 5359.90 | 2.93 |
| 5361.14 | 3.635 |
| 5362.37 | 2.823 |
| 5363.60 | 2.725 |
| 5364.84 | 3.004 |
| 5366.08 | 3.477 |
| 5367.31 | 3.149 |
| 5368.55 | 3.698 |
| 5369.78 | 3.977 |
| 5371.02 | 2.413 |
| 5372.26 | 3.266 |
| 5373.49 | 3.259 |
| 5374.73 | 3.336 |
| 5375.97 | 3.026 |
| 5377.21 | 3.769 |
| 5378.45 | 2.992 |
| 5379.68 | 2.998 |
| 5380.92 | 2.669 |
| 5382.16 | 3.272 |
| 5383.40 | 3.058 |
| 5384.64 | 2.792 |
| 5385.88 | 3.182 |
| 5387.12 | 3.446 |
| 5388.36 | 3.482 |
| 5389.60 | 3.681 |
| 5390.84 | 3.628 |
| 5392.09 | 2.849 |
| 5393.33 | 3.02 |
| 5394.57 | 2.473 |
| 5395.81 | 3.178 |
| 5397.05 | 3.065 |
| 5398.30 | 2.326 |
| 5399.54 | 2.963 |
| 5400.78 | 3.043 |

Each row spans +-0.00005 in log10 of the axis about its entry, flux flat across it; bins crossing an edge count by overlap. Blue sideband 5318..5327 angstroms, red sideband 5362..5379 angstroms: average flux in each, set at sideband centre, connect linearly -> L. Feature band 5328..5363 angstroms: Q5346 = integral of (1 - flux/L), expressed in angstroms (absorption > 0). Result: 1.3 angstroms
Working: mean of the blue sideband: 3.17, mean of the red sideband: 3.21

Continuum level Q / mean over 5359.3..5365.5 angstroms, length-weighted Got 3.02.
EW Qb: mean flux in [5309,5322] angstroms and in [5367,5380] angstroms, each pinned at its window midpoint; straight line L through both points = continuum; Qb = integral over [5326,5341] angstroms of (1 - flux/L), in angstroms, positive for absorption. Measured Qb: 2.66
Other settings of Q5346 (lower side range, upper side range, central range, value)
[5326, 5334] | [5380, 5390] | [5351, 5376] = -1.90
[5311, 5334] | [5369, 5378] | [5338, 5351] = 0.53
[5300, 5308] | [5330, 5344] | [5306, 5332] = -2.76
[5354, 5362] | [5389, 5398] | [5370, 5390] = 0.21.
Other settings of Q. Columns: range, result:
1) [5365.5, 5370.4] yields 3.58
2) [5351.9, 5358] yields 3.55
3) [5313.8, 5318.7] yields 3.35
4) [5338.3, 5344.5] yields 2.84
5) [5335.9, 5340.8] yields 2.77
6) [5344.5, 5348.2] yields 3.44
